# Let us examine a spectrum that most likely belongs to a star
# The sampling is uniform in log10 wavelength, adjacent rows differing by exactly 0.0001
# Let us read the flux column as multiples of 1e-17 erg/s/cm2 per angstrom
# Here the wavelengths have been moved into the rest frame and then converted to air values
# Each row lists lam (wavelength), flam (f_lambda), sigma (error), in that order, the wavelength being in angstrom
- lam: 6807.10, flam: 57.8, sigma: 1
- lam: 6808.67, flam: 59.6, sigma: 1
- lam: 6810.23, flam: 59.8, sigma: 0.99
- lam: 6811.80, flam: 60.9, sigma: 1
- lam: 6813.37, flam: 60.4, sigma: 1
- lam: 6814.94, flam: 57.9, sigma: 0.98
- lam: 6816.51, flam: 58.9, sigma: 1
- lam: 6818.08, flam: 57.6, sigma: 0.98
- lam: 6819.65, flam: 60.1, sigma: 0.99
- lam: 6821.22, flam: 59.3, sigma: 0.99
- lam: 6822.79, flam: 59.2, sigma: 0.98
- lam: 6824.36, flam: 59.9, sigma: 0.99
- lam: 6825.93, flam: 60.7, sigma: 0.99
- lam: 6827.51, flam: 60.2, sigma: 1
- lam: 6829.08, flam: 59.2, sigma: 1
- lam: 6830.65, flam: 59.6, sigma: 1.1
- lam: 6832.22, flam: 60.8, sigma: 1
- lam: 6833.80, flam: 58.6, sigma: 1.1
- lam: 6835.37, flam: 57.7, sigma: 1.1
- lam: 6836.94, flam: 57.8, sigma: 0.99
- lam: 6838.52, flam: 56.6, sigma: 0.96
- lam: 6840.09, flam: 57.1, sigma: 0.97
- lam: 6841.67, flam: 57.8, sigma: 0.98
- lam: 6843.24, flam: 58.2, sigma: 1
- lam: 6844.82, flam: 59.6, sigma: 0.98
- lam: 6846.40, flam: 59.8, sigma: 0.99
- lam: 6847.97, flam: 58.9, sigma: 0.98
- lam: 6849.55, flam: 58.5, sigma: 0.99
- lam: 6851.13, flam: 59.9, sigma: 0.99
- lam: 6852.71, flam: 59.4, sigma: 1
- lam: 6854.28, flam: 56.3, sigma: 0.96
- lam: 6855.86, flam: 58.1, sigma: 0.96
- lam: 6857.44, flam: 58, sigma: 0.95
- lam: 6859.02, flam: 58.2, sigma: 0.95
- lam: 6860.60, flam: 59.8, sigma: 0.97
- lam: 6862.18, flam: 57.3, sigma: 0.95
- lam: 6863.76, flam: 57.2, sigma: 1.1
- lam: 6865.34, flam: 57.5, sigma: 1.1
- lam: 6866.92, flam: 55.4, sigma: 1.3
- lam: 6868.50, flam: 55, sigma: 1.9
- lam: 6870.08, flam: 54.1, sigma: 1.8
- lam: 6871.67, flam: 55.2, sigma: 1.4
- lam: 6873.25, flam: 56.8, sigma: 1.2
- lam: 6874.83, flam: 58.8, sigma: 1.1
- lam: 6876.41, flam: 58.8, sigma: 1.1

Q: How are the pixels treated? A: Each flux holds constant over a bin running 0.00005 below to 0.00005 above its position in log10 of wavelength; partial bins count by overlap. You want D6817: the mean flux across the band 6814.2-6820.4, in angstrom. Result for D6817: 58.6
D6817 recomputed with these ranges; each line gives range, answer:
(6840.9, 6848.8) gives 58.9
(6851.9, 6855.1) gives 57.9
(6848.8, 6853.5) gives 59.3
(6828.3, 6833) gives 59.9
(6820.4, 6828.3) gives 59.8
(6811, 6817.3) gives 59.5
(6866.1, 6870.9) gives 54.8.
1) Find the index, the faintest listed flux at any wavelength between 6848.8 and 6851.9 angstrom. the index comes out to 58.5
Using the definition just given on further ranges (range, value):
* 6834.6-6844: 56.6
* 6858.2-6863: 57.3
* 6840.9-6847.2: 57.8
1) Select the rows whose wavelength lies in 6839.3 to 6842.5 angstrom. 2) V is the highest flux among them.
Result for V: 57.8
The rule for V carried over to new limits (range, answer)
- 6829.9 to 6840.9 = 60.8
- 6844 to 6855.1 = 59.9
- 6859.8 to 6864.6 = 59.8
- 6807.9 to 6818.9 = 60.9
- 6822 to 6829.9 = 60.7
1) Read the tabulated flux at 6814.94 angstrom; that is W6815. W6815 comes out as 57.9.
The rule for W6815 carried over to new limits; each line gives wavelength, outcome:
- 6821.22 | 59.3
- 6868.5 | 55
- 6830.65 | 59.6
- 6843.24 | 58.2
